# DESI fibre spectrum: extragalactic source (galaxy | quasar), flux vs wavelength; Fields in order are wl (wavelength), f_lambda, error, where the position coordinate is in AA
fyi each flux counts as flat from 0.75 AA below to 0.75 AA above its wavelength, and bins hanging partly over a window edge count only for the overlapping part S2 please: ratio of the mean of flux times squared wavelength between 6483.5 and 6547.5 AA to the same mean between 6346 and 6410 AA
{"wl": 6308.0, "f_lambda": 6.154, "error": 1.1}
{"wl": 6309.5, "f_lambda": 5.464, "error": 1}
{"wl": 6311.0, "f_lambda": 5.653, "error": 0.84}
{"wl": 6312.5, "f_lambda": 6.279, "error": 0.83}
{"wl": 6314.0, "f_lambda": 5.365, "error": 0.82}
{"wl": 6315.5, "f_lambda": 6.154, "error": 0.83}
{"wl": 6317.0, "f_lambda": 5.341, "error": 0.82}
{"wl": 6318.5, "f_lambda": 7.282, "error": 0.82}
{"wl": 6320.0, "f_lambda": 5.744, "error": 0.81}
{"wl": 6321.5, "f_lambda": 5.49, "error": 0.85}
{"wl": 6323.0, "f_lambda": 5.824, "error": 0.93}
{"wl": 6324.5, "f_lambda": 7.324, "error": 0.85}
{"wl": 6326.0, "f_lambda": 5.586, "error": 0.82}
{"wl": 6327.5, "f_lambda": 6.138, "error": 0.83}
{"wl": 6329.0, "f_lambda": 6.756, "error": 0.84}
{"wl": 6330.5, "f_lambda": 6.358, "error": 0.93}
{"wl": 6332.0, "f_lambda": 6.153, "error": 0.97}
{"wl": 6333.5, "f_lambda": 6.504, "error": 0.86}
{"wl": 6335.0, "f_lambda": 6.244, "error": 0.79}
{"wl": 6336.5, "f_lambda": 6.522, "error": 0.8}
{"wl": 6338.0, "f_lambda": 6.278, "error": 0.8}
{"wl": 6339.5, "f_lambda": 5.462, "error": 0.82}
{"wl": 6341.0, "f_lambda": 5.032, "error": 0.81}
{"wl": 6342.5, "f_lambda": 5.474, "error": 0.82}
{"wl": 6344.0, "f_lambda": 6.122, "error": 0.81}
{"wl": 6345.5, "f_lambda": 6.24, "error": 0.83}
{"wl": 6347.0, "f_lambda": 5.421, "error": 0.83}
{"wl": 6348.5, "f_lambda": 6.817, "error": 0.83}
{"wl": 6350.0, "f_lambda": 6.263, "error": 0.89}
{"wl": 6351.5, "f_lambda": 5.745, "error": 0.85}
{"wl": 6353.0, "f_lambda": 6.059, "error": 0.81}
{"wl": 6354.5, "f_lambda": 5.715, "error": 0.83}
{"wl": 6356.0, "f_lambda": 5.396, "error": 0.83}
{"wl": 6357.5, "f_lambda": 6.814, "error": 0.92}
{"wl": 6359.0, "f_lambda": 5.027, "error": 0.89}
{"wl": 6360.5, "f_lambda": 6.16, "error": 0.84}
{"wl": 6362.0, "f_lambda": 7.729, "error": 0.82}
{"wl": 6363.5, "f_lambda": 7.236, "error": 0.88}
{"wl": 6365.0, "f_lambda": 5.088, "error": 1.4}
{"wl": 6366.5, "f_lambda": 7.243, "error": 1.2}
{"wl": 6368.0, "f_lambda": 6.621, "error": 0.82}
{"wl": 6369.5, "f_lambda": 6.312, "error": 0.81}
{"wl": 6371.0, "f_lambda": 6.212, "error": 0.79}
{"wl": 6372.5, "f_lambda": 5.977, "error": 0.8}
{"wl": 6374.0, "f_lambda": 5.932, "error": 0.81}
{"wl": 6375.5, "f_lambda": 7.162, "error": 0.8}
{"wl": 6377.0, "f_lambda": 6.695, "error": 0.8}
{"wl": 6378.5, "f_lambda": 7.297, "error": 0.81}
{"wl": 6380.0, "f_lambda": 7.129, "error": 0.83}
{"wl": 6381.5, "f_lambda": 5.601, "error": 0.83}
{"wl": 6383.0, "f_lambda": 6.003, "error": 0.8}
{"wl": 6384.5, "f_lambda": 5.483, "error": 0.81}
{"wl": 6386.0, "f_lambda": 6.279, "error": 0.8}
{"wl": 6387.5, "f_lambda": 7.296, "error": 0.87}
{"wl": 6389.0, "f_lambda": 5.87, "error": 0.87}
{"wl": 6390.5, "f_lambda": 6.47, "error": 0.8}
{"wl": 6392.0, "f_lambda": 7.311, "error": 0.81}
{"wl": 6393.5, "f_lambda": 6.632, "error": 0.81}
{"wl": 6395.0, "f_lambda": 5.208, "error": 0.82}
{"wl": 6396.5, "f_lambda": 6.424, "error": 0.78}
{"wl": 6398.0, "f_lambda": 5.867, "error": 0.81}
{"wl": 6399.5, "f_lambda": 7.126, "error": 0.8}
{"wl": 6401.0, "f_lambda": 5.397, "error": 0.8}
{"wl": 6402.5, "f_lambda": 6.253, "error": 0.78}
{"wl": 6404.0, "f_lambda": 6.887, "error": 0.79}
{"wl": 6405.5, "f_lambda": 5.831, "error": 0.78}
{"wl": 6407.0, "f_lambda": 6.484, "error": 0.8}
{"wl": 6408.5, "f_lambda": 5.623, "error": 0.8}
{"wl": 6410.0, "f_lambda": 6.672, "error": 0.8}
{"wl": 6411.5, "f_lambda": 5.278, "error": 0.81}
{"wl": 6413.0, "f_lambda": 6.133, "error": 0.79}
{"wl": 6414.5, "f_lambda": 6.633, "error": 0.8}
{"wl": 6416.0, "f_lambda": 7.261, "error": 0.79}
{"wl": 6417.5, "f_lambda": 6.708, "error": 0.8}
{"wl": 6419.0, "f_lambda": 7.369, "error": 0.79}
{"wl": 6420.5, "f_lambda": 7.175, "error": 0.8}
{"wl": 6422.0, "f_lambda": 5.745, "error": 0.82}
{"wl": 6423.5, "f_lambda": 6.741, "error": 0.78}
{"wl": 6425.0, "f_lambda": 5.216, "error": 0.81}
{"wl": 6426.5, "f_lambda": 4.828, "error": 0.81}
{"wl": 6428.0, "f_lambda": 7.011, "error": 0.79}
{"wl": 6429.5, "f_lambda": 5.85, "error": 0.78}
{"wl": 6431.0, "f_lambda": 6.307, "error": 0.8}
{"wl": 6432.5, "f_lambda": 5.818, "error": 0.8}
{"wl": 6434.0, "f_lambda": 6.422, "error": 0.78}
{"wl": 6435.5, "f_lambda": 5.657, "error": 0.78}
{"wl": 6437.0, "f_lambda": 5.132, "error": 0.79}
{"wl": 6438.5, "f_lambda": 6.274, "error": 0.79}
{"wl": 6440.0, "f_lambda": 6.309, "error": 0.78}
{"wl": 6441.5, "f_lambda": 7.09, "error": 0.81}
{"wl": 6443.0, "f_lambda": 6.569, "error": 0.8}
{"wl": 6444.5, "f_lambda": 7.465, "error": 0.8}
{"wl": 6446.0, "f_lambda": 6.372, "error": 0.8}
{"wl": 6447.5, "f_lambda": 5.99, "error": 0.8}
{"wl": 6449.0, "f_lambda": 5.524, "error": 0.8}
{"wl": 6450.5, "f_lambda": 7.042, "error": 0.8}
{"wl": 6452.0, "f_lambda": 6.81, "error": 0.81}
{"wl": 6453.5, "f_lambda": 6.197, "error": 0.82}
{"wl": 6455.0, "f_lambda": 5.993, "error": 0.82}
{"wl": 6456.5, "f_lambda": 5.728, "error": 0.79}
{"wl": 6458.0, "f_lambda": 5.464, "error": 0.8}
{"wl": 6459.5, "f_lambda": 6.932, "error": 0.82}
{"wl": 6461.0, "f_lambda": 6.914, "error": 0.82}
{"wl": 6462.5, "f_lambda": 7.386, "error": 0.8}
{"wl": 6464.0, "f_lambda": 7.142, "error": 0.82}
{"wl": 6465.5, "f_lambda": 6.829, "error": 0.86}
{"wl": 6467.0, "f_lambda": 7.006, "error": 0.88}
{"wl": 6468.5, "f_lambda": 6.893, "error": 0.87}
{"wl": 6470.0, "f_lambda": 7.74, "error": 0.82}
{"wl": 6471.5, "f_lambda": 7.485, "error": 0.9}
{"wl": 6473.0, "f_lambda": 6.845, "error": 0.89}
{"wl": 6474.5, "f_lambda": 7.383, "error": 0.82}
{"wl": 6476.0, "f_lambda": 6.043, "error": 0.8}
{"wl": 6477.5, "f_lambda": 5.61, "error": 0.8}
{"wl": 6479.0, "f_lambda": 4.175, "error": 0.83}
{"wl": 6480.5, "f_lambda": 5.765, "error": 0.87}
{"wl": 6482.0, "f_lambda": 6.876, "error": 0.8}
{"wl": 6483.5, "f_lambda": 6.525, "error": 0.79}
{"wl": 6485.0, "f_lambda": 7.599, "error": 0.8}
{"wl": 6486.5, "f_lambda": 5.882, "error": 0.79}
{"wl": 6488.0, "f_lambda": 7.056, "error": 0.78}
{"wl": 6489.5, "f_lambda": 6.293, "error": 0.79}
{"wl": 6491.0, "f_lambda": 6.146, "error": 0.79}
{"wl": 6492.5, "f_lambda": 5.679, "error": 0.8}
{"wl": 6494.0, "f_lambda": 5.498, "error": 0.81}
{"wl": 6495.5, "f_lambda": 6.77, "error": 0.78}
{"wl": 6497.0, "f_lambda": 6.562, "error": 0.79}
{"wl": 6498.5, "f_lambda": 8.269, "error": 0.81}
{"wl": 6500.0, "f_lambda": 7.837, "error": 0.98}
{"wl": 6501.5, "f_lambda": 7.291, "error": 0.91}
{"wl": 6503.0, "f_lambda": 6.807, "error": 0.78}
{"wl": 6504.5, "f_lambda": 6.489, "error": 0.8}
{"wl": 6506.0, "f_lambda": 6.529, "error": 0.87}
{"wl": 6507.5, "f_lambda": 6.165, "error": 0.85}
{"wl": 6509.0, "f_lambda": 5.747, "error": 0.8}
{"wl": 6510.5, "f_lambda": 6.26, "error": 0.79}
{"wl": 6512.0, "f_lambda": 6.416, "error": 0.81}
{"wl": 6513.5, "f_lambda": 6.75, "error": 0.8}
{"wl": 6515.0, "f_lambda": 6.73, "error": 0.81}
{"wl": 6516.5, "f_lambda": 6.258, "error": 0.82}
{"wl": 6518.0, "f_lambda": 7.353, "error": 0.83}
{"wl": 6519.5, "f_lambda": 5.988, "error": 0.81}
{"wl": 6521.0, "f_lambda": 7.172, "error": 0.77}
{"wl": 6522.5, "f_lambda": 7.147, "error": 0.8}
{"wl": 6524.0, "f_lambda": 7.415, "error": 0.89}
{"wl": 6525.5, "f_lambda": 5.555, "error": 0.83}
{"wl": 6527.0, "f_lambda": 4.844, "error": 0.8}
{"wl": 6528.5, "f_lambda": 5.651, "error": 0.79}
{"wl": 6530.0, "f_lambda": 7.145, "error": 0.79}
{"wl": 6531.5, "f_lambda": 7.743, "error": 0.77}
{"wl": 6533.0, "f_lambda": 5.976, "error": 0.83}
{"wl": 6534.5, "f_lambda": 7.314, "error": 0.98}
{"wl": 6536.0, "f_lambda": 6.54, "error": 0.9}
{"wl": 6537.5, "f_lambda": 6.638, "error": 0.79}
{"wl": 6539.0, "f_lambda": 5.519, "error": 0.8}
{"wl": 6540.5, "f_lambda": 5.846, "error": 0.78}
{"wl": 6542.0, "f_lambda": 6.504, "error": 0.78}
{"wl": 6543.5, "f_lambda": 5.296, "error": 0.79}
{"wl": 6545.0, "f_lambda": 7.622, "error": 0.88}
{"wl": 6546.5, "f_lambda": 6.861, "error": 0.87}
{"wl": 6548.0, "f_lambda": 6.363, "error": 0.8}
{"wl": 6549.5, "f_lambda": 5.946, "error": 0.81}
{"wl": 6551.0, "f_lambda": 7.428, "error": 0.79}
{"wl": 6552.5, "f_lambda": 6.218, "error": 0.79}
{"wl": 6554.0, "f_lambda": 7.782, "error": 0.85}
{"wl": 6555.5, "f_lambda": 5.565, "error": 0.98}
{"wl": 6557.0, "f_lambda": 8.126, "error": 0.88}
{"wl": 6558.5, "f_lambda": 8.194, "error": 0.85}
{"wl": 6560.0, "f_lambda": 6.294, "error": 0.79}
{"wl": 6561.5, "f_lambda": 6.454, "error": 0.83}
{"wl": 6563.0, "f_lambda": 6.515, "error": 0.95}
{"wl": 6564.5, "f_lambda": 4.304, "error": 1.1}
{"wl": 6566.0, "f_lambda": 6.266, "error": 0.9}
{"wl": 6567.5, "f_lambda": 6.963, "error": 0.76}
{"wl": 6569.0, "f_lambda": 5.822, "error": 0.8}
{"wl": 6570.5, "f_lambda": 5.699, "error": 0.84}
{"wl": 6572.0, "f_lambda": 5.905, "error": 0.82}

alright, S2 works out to 1.1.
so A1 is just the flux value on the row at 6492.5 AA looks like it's 5.679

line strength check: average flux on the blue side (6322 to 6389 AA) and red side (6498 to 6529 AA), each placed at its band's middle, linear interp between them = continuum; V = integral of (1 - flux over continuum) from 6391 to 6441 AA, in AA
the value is 1.1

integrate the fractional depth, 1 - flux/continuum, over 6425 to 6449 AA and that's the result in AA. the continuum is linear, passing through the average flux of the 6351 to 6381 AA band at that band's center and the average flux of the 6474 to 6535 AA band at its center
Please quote 1.1 AA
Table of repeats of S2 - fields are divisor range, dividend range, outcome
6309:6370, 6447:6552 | 1.12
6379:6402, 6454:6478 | 1.09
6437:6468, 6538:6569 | 1.03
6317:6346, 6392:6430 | 1.05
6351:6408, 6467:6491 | 1.07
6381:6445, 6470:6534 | 1.07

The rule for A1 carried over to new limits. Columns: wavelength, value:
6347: 5.421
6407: 6.484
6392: 7.311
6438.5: 6.274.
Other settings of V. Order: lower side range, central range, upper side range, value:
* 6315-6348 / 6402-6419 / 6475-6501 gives -0.4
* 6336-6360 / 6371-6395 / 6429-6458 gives -1.6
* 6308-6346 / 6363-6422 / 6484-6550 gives -1.9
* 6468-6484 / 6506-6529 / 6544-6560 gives 1.2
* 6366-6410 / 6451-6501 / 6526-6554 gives -1.4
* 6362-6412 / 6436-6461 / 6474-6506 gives 0.5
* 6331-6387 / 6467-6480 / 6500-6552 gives -0.2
